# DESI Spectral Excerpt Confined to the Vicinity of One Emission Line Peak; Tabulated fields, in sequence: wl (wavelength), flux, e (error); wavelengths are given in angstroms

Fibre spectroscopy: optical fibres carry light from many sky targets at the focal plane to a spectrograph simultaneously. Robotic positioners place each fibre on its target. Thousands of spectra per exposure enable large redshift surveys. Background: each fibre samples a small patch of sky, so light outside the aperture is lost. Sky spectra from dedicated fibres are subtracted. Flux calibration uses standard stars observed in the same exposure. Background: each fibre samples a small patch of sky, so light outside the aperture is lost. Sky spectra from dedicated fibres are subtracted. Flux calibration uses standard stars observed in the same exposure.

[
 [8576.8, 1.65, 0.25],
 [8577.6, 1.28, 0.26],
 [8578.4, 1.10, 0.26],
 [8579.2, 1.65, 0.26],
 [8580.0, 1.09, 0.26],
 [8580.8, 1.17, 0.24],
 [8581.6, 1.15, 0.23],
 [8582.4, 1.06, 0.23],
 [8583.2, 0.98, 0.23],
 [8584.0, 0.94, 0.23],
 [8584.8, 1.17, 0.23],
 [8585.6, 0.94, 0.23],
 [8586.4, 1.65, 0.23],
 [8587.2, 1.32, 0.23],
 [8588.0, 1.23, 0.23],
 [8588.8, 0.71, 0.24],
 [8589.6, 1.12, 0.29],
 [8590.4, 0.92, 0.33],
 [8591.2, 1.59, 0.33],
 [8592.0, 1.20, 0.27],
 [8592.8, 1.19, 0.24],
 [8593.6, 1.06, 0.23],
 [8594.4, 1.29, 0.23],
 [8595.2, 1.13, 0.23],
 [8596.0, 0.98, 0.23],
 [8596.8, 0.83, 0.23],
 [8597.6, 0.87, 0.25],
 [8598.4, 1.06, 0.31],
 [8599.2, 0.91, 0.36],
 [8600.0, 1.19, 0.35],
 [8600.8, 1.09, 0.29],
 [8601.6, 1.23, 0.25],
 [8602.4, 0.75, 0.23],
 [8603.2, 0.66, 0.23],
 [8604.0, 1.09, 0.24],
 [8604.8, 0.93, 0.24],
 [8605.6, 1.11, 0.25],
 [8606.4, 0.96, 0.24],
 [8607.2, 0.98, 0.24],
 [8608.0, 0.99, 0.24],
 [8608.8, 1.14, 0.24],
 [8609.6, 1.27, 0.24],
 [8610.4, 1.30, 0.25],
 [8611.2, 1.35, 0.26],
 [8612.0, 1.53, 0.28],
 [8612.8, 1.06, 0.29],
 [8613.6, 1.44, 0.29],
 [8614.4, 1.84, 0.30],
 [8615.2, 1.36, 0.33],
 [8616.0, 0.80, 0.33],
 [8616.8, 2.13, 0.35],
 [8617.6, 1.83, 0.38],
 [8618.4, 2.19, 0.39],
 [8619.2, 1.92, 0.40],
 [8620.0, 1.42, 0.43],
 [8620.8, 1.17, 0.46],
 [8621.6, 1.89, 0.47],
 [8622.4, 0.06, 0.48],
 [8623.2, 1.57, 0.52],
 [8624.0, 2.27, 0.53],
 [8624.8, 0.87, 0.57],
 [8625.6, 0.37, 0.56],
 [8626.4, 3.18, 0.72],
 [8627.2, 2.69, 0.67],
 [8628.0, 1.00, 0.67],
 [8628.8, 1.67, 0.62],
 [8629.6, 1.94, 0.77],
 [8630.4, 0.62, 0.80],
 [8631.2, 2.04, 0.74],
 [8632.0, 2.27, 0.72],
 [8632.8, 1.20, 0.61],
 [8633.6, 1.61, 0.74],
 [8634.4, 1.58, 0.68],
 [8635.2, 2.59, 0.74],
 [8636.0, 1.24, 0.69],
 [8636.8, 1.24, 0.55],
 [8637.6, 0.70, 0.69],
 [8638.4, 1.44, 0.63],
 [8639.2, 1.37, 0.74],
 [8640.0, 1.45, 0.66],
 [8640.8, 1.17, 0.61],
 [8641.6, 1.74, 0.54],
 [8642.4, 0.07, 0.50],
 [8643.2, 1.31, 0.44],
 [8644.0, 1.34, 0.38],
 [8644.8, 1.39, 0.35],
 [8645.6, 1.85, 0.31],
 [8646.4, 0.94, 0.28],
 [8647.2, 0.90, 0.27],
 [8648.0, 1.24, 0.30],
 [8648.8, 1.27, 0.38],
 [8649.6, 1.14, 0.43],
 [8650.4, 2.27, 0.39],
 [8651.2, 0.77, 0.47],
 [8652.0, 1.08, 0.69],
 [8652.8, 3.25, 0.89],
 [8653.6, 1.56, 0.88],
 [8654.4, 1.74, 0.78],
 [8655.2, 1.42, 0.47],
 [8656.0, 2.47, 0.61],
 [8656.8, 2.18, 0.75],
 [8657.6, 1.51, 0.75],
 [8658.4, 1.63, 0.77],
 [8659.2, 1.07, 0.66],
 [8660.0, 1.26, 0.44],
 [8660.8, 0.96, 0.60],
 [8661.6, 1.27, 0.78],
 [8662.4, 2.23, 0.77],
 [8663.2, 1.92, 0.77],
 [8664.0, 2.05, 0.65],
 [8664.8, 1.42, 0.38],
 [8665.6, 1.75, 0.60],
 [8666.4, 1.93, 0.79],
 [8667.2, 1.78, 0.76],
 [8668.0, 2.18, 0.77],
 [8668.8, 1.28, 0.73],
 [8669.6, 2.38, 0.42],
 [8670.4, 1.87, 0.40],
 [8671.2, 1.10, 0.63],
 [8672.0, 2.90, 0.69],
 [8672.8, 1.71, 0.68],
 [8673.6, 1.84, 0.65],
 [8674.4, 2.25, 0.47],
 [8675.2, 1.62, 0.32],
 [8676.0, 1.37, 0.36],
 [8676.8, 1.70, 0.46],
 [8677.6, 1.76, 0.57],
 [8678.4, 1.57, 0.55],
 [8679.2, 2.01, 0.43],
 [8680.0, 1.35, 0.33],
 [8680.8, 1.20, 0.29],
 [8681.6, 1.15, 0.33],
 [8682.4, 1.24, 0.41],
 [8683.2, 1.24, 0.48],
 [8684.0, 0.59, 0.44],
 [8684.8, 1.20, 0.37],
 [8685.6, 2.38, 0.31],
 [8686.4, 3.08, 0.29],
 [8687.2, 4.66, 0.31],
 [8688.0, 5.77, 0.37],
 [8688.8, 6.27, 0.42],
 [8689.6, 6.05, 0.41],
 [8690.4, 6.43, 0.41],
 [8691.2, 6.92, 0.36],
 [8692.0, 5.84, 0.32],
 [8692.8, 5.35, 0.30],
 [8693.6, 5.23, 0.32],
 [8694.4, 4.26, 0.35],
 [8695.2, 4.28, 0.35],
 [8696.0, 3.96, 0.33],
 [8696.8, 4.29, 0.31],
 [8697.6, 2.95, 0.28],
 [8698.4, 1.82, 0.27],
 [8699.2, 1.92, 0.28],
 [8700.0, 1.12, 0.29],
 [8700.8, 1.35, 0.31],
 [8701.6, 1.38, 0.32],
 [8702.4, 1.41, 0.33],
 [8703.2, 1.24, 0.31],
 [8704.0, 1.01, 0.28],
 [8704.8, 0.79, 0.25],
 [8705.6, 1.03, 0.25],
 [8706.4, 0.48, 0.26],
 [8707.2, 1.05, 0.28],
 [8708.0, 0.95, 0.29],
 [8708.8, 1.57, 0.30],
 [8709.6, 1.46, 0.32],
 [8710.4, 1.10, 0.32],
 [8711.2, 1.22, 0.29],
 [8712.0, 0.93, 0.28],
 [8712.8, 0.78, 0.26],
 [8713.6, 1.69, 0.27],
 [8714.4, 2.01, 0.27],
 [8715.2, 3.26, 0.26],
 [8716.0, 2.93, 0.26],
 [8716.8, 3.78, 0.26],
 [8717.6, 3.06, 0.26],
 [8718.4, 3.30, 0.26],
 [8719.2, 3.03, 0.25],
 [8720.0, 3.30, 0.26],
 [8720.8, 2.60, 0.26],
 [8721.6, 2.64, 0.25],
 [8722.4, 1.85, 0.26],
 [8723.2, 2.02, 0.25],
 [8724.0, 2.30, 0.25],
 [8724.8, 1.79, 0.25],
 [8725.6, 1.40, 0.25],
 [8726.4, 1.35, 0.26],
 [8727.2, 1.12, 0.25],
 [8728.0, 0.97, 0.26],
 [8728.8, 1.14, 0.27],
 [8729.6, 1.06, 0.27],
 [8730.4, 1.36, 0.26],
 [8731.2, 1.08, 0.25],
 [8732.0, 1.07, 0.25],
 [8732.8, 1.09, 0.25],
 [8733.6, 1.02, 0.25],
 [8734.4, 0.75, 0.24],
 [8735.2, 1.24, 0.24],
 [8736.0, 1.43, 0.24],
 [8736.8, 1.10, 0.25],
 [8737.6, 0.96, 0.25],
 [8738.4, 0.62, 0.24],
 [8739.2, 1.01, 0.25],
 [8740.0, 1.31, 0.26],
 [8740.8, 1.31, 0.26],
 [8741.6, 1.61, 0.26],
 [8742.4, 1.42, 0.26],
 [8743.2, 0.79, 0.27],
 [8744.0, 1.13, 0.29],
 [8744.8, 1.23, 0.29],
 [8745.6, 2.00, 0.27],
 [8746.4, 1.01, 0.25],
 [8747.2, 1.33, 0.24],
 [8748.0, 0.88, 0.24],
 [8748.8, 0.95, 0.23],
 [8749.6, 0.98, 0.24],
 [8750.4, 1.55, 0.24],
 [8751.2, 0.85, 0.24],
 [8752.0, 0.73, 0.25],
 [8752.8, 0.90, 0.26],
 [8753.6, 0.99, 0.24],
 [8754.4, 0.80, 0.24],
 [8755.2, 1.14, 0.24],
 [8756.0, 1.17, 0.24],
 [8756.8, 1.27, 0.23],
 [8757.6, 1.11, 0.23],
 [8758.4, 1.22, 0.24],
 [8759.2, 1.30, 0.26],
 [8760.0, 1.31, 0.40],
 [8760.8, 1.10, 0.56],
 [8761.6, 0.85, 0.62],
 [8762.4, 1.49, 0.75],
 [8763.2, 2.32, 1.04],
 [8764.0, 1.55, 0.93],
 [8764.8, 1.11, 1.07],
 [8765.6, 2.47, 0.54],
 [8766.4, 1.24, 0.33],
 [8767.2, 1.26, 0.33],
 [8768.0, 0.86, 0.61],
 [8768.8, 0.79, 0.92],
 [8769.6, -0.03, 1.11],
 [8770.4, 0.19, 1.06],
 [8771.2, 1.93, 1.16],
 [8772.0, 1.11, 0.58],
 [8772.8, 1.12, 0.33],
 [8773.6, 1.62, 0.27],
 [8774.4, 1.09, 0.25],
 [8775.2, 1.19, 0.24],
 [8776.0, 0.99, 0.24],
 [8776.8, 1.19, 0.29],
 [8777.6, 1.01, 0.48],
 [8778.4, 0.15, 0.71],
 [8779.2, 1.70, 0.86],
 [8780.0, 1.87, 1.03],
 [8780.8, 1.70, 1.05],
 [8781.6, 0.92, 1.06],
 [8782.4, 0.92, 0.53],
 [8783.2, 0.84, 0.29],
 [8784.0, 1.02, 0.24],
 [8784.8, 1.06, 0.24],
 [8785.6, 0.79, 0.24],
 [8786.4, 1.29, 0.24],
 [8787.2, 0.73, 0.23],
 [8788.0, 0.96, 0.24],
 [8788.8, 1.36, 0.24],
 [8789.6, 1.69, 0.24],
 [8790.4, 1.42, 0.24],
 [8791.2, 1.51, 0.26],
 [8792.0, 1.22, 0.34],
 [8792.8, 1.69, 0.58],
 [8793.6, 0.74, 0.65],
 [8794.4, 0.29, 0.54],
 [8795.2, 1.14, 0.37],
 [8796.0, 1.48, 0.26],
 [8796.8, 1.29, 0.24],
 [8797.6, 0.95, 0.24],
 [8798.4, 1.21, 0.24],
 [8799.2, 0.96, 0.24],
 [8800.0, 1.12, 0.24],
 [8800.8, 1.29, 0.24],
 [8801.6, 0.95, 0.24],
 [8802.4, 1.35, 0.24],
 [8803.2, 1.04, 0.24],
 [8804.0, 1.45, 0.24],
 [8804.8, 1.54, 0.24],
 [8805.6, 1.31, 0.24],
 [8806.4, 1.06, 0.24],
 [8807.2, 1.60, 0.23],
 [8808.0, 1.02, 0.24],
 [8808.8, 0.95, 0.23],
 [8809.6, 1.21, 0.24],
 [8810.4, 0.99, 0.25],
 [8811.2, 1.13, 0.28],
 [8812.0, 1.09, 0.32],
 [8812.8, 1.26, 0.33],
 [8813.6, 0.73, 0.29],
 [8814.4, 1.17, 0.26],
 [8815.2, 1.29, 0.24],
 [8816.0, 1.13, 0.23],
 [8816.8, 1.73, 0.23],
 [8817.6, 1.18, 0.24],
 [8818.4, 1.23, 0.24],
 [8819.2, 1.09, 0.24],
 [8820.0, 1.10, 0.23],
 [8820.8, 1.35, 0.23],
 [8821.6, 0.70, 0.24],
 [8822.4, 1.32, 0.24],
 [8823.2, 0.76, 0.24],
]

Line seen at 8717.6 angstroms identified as [N II]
